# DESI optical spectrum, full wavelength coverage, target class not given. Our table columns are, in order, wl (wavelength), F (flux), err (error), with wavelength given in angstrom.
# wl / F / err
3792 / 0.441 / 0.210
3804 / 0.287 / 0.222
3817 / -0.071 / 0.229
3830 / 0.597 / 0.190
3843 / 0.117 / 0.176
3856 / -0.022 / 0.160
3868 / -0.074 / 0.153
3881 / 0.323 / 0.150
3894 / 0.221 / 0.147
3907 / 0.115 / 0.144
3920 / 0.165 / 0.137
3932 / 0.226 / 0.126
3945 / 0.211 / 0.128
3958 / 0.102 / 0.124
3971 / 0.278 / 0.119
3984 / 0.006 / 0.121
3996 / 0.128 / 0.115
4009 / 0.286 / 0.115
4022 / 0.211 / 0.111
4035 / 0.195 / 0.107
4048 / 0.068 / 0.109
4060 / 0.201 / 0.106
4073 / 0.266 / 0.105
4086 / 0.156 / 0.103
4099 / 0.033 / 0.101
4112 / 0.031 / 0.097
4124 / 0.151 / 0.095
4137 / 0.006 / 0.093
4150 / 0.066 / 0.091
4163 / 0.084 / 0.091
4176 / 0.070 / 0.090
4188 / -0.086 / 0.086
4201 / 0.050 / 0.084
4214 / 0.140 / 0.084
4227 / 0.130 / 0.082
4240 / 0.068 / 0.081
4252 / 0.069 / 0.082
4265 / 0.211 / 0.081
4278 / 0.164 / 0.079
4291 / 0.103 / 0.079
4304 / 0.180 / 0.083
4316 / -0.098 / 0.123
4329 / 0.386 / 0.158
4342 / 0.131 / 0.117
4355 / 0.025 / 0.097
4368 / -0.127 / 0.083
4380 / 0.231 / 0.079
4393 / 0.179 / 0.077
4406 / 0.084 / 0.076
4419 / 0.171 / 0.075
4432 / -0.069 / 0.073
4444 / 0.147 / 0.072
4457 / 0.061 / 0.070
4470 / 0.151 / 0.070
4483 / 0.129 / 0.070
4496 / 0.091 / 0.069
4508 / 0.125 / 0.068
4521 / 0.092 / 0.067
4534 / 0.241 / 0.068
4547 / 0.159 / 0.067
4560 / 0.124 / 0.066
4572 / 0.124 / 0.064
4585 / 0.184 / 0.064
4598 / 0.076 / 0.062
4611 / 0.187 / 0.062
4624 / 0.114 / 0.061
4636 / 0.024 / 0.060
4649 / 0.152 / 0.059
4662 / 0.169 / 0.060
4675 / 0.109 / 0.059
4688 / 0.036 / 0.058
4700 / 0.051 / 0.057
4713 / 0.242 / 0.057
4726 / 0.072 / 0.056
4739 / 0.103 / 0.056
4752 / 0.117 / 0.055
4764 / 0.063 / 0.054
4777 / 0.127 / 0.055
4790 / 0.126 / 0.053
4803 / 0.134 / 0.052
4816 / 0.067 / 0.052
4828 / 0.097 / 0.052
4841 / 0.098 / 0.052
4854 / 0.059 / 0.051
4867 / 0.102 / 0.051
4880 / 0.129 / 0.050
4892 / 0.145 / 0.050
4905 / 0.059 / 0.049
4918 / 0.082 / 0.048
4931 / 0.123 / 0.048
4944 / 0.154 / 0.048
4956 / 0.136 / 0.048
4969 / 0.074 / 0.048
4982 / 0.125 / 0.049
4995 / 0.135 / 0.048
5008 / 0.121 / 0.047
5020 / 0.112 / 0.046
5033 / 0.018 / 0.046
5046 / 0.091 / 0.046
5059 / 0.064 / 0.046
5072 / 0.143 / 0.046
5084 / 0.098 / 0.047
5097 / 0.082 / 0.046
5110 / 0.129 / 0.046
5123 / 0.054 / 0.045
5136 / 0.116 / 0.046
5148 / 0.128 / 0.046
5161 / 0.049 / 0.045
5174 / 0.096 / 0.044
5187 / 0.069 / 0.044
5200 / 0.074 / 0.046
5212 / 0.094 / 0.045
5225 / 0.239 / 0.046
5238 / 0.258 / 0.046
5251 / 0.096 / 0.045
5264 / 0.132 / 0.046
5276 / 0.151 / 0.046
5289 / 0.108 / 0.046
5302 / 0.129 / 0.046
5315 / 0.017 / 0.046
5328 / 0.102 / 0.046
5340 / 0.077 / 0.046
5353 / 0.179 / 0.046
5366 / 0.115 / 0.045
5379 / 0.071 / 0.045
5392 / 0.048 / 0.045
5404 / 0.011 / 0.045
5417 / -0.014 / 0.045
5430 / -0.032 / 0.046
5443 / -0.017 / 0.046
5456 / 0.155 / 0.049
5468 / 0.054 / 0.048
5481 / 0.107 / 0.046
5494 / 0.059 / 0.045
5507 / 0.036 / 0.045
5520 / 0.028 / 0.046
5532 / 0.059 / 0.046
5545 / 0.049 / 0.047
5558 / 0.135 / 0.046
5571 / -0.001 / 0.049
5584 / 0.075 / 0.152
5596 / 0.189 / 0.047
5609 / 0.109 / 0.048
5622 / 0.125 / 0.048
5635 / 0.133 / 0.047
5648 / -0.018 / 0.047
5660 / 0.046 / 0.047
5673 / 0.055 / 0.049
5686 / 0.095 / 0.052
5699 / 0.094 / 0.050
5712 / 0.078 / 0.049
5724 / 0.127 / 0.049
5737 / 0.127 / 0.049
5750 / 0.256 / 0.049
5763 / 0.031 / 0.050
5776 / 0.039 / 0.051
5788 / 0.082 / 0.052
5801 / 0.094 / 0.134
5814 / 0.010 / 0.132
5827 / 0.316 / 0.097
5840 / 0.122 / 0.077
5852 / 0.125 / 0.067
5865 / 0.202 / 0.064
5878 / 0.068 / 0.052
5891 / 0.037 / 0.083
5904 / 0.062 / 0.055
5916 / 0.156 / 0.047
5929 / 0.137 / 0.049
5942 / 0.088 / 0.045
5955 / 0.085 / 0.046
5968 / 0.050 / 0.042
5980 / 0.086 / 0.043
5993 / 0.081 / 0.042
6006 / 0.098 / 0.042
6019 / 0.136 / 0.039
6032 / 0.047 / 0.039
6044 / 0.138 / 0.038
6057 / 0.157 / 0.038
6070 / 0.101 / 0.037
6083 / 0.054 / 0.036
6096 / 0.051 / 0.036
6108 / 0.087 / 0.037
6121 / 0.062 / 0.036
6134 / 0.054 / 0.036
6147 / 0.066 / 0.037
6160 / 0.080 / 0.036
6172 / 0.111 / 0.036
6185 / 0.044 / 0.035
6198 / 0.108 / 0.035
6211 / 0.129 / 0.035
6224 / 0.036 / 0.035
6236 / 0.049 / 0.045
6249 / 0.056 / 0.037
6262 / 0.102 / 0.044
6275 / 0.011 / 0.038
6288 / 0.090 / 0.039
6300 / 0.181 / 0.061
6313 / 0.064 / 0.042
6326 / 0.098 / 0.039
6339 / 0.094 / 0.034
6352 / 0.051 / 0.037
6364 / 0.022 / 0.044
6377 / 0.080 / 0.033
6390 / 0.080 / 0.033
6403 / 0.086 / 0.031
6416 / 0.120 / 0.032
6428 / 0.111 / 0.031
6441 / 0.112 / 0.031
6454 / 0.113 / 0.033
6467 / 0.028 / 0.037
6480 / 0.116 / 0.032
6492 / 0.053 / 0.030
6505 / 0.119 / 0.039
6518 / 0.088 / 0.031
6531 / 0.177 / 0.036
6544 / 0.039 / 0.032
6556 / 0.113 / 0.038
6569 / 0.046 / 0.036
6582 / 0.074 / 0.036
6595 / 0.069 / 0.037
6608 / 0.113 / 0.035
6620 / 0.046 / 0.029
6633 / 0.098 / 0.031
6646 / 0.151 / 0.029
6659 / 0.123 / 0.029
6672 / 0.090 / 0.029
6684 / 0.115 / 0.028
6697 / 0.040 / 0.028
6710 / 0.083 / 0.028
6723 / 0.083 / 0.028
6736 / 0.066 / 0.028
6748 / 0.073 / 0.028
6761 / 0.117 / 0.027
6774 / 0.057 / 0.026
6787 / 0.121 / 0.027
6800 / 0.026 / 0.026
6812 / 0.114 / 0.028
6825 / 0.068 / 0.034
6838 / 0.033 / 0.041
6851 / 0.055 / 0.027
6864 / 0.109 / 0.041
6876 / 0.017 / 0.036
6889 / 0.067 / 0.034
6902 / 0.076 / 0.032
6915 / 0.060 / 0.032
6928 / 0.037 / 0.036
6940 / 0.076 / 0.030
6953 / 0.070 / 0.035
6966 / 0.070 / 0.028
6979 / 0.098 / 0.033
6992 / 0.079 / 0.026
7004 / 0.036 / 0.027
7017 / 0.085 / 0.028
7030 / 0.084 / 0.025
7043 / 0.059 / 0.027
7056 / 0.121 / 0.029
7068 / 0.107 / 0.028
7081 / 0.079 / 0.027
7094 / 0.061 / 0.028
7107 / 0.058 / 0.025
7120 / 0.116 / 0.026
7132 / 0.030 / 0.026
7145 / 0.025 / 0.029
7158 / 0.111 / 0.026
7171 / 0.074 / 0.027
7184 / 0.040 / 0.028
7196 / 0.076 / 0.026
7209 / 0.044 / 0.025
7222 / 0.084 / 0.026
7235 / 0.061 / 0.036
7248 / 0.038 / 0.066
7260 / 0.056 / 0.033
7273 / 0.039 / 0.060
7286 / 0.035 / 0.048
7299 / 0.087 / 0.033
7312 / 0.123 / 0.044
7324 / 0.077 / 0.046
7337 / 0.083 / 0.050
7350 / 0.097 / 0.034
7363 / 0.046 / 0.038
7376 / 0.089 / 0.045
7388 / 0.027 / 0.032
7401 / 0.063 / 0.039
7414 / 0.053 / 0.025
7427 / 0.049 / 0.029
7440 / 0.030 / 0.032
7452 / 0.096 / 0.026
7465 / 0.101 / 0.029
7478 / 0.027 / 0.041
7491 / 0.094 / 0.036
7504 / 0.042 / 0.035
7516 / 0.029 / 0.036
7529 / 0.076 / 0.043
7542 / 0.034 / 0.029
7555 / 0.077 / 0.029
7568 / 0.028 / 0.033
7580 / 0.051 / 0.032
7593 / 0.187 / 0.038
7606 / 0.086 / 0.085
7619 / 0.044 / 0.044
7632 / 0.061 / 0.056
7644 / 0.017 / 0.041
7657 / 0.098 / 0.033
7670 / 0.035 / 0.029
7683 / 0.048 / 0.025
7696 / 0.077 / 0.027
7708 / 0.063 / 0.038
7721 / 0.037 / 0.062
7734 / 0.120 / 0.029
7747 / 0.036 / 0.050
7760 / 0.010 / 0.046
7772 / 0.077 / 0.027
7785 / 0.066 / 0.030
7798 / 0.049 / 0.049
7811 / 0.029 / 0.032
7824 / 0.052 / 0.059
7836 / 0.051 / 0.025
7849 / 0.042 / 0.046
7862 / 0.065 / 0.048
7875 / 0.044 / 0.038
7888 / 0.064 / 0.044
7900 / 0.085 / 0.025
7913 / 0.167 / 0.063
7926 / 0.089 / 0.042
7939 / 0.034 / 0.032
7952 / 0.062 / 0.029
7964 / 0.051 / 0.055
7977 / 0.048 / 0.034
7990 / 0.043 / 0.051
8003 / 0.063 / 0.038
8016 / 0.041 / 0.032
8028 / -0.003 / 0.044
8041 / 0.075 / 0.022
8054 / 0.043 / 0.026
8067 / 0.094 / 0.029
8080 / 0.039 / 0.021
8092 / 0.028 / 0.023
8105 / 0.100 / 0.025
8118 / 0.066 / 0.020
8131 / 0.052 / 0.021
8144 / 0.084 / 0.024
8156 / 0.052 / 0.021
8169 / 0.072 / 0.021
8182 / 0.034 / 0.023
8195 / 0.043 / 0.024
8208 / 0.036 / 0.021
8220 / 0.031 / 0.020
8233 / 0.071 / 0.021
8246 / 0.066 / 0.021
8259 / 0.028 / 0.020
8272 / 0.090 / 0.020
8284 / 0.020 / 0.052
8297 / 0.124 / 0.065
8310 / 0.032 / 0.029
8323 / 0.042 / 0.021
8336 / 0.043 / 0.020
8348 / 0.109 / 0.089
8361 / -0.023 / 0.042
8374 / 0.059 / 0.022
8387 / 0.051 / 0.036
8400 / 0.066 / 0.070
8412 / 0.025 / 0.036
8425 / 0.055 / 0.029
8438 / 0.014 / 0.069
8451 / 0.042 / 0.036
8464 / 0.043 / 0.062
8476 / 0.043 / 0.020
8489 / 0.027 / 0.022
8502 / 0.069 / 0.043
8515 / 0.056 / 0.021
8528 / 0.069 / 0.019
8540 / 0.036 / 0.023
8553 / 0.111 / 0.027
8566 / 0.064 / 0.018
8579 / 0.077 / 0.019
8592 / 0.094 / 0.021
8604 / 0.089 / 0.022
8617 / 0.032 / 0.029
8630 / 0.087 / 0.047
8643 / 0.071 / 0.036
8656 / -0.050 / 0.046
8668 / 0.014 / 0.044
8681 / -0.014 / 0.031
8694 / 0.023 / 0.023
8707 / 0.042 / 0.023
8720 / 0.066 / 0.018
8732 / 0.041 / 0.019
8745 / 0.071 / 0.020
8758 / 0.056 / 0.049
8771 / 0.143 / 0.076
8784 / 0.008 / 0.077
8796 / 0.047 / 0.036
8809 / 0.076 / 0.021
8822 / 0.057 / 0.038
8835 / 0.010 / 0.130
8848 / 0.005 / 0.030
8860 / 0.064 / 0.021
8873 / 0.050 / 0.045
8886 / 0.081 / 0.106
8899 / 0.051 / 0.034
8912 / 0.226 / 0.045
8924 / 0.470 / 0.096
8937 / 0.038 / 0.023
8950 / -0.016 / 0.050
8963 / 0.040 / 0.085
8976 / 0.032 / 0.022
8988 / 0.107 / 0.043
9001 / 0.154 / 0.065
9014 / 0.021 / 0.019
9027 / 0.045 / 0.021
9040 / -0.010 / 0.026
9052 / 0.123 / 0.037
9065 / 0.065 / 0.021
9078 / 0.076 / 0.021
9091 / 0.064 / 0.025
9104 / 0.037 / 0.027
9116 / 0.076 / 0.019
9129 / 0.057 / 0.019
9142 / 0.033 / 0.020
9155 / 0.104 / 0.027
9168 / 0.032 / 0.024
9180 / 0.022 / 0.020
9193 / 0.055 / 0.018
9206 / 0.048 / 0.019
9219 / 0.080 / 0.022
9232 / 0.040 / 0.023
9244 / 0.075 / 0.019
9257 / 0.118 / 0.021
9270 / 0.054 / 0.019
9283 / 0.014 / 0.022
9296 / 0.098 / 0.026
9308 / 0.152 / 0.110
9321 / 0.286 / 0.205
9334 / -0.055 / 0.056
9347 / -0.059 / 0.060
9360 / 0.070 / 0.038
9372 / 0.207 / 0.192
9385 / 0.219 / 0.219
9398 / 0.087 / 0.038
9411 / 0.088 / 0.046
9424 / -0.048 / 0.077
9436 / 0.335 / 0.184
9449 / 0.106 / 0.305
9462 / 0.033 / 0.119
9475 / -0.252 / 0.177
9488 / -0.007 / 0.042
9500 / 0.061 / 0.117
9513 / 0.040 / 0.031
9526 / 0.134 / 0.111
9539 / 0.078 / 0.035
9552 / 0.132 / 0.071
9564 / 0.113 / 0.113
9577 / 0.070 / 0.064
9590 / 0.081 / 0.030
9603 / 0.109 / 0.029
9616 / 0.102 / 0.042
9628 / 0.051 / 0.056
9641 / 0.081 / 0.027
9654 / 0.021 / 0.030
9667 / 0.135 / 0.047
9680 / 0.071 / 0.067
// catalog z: 1.392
